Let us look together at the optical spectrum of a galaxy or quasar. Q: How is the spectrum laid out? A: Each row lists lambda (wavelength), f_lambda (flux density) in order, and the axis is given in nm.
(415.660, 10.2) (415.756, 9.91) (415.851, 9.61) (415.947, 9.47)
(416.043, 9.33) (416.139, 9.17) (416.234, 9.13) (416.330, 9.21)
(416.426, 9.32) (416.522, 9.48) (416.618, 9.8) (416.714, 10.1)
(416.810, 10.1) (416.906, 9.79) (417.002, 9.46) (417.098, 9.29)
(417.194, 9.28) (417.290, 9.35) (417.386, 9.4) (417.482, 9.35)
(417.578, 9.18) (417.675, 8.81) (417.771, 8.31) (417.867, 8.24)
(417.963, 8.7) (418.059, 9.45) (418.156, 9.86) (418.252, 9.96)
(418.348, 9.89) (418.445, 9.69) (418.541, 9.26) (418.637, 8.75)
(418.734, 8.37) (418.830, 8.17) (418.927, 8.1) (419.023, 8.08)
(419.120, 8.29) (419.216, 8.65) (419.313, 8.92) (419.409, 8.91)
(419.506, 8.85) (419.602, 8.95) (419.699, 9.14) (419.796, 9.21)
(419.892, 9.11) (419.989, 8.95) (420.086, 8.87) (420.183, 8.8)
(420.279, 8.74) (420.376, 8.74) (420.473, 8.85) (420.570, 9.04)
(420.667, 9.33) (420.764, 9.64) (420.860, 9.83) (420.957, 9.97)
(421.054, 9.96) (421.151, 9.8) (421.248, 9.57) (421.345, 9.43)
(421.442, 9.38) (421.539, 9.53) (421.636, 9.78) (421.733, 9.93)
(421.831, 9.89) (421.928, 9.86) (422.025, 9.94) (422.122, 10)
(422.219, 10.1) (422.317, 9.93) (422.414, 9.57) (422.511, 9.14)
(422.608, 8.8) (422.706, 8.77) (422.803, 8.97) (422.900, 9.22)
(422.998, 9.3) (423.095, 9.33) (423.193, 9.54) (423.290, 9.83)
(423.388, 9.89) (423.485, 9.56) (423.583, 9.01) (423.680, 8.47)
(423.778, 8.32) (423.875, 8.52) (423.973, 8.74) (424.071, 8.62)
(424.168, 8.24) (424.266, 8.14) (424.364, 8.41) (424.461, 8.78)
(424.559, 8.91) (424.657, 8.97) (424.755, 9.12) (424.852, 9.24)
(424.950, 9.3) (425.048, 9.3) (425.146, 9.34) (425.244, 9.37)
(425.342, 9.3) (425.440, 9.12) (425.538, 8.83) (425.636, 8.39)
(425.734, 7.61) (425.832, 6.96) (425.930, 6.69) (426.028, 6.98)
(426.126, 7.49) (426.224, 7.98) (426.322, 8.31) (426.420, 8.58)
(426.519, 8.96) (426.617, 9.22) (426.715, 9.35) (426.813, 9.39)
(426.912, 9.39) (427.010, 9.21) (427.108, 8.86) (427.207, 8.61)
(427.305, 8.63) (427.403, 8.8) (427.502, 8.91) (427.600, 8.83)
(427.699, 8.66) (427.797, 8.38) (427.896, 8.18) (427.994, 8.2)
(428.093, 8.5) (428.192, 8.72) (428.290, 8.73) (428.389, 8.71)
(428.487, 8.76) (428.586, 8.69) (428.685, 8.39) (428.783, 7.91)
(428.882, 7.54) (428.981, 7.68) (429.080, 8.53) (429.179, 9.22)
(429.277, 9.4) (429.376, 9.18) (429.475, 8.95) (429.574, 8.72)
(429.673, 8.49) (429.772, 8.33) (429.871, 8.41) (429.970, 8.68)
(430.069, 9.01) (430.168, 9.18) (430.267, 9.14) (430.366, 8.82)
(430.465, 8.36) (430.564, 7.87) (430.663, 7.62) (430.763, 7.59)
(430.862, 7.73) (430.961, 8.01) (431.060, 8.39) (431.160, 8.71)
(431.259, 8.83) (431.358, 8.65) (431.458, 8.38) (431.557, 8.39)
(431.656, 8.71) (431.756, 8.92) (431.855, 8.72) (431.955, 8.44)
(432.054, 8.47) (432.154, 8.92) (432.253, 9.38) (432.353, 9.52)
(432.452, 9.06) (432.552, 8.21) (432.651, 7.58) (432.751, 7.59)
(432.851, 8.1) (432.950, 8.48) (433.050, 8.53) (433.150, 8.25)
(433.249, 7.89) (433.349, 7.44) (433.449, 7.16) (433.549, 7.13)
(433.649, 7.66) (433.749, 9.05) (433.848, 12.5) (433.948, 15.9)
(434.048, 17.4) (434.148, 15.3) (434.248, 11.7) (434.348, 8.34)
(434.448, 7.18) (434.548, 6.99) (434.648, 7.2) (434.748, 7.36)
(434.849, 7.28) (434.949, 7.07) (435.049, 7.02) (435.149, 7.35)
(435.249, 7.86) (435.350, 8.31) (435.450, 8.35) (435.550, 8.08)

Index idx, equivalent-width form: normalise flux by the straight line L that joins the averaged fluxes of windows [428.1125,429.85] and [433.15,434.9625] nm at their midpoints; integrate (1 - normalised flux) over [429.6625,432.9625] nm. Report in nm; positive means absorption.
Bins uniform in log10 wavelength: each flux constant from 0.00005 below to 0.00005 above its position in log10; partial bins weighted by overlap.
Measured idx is 0.18 nm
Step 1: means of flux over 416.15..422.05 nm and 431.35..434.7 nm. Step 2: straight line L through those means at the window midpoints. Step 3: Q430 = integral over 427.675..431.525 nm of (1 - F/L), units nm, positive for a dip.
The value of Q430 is 0.29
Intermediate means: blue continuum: 9.24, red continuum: 9.16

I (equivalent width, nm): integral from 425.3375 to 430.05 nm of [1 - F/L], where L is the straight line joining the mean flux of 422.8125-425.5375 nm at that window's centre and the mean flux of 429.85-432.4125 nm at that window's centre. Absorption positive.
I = 0.15 nm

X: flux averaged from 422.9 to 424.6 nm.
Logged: 8.92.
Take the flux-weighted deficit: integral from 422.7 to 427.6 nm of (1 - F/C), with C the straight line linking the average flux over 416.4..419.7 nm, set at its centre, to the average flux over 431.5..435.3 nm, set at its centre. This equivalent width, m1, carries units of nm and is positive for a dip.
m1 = 0.13 nm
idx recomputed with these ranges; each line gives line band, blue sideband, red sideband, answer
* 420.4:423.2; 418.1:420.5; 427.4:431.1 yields -0.224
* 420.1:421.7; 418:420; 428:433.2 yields -0.088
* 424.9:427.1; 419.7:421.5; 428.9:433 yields 0.073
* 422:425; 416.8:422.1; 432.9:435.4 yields 0.018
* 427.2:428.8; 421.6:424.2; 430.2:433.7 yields 0.031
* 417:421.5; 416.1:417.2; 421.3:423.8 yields 0.186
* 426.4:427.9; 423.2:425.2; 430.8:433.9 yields -0.020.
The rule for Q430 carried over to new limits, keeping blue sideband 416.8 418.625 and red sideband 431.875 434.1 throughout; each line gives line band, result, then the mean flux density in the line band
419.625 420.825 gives 0.03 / 9.04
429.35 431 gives 0.14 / 8.47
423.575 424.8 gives 0.09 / 8.62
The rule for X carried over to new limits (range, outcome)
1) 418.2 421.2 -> 9.06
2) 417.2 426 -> 9.07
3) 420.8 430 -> 8.9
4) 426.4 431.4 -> 8.62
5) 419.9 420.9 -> 9.07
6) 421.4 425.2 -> 9.22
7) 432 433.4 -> 8.39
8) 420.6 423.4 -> 9.59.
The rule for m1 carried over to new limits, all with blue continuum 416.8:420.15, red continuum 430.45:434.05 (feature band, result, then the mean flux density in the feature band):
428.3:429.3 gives 0.040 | 8.47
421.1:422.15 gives -0.090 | 9.73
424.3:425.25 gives -0.015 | 9.05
